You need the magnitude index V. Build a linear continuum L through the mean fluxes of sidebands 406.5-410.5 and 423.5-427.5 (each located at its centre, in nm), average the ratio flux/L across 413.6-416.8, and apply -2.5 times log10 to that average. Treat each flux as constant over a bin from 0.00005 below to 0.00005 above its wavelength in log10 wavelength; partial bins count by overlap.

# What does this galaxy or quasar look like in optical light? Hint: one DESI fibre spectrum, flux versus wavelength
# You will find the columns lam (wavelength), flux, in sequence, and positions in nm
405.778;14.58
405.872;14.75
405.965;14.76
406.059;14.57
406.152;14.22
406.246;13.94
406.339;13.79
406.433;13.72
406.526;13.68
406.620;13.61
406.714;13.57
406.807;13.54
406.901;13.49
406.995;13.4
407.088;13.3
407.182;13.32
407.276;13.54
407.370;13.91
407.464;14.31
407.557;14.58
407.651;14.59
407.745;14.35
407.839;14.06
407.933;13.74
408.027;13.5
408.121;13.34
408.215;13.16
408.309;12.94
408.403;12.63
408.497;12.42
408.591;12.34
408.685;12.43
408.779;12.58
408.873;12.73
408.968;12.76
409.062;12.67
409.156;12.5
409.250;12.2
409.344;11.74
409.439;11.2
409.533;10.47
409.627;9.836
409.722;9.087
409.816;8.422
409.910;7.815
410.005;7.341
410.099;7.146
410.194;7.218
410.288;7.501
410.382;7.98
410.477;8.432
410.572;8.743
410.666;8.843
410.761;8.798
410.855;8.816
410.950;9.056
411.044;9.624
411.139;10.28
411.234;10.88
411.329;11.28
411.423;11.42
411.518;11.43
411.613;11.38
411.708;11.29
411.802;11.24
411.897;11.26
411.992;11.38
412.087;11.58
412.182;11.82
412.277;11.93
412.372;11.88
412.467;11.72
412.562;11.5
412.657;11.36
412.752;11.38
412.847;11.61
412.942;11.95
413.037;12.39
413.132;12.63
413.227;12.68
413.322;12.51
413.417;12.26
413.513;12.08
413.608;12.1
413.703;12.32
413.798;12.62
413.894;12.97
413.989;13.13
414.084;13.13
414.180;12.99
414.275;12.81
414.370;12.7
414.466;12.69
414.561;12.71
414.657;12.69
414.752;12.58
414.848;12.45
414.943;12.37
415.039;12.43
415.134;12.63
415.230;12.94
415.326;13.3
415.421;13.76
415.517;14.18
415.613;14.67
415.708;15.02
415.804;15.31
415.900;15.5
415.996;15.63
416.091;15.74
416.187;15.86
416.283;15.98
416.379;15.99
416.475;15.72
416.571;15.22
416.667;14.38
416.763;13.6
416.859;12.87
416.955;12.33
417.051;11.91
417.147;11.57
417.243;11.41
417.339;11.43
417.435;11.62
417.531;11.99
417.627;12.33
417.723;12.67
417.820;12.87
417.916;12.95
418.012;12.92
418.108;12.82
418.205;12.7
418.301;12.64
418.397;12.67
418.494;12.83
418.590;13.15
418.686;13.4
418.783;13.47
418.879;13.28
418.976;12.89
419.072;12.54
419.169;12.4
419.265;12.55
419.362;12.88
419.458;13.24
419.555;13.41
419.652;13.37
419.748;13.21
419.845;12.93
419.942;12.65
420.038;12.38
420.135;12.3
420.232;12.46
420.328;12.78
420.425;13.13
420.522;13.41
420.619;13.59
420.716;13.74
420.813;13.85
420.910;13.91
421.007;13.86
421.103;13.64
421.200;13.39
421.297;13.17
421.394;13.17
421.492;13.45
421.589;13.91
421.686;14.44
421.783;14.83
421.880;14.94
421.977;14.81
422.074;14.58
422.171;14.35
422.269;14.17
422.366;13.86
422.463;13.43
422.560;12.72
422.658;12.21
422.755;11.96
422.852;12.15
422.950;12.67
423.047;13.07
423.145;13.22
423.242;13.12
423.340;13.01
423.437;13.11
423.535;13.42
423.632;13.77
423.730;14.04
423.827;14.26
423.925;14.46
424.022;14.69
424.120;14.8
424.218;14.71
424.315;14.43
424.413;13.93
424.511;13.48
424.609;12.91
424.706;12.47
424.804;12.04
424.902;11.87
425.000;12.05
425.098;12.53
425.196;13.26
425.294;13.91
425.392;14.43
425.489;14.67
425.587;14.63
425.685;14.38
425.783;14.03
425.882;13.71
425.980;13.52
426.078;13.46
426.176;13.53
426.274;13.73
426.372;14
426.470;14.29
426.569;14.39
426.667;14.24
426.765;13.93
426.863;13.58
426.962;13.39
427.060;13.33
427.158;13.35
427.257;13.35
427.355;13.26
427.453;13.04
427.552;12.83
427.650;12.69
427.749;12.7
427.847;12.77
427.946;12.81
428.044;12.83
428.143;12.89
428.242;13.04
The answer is -0.095 mag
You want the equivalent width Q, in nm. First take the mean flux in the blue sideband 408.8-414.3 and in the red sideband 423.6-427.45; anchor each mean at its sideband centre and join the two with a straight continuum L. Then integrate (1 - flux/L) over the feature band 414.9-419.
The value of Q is -0.50 nm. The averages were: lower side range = 11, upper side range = 13.7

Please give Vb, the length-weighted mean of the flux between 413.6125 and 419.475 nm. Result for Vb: 13.2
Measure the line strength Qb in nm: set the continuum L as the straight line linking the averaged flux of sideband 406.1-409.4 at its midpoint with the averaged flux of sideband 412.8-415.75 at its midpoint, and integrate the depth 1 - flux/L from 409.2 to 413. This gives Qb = 0.82 nm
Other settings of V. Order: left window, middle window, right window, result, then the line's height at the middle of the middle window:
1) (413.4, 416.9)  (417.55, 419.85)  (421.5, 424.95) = 0.06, 13.6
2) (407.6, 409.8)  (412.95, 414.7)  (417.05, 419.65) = -0.01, 12.5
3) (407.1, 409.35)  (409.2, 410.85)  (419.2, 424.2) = 0.42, 13.2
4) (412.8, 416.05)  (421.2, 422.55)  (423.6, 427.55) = -0.04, 13.5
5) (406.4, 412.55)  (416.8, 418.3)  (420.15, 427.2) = 0.04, 12.7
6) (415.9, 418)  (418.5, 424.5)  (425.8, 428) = 0.00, 13.5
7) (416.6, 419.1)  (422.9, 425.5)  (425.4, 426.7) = 0.02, 13.7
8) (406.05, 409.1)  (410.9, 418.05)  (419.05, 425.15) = 0.06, 13.4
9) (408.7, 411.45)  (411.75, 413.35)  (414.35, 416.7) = 0.00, 11.8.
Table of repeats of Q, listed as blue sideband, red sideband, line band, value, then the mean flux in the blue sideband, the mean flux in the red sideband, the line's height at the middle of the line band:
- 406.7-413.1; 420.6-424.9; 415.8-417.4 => -0.192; 11.5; 13.6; 12.6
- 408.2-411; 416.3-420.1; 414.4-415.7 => -0.118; 10.3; 13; 12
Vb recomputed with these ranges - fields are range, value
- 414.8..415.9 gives 13.6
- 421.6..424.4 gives 13.8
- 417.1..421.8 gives 13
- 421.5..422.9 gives 13.7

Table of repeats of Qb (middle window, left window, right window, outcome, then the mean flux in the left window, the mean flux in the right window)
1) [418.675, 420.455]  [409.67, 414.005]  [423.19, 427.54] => -0.077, 10.7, 13.6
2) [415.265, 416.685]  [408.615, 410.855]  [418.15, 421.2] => -0.378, 9.93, 13.1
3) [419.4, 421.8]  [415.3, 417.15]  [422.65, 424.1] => 0.077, 14.5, 13.3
